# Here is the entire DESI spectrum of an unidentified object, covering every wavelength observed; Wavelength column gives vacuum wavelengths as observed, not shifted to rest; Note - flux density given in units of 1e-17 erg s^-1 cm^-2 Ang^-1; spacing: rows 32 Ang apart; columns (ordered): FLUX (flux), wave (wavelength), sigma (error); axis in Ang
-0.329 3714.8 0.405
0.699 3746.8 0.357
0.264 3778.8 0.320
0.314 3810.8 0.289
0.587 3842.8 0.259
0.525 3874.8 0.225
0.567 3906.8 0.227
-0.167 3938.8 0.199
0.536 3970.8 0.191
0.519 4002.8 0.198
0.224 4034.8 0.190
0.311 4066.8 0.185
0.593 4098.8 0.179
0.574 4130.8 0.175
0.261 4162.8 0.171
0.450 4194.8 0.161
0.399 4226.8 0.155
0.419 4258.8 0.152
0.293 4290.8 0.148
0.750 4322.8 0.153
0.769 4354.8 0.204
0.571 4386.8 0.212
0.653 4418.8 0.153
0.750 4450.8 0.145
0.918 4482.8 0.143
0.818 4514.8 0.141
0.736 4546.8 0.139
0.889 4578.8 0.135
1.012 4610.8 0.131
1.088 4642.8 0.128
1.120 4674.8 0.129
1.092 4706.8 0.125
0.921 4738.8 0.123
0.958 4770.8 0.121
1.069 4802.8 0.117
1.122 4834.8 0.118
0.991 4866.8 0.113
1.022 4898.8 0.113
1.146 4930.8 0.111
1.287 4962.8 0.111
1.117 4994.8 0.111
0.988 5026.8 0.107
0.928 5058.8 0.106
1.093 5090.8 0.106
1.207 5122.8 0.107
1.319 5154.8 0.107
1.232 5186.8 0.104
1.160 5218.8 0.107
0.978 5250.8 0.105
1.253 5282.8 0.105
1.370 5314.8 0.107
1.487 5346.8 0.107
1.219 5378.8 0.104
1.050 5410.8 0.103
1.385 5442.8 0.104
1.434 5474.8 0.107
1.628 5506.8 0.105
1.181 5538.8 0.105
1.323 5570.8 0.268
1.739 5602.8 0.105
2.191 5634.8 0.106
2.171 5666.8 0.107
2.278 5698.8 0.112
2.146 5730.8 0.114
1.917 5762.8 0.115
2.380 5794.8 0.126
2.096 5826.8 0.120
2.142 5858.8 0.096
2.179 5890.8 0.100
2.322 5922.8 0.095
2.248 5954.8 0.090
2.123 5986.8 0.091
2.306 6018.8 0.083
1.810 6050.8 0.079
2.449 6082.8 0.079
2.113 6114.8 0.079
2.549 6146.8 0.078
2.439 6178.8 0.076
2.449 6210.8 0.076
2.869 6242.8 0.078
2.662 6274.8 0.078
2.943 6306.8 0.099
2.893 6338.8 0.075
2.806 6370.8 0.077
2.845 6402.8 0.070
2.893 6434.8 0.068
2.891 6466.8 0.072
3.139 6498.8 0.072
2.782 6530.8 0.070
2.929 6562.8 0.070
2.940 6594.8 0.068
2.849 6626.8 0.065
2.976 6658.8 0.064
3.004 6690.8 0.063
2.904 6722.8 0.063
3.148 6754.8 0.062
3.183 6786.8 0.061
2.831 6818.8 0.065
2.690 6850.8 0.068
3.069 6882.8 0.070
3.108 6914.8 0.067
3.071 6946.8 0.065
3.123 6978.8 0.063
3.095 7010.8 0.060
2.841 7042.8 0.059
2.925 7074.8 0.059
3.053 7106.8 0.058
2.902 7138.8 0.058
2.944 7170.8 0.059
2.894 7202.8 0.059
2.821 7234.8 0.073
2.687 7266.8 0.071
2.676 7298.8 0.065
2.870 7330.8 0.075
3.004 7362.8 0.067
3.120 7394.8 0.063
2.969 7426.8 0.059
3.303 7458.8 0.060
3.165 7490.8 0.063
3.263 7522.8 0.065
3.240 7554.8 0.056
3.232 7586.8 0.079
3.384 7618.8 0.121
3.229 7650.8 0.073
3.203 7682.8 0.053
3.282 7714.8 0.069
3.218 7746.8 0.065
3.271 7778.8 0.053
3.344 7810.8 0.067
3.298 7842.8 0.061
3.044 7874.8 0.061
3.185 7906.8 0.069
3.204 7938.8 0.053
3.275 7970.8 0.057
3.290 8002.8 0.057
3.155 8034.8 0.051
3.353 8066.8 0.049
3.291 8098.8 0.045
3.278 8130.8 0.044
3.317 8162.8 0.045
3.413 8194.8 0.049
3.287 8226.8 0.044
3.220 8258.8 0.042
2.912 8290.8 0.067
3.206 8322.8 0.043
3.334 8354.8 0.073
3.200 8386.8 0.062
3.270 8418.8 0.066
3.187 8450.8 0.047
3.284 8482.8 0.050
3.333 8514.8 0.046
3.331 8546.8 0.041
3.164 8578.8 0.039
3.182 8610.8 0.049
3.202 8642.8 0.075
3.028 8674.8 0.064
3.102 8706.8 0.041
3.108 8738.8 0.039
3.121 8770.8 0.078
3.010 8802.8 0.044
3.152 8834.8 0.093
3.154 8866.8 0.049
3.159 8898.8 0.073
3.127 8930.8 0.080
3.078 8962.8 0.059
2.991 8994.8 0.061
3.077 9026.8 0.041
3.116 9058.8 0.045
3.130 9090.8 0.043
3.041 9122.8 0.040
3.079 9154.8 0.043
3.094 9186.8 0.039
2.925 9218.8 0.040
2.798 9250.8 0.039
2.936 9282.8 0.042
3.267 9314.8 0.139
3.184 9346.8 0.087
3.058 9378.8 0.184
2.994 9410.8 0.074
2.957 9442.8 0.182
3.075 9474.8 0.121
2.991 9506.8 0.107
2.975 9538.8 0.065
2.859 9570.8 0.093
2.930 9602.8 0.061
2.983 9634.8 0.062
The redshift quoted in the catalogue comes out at 0.407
